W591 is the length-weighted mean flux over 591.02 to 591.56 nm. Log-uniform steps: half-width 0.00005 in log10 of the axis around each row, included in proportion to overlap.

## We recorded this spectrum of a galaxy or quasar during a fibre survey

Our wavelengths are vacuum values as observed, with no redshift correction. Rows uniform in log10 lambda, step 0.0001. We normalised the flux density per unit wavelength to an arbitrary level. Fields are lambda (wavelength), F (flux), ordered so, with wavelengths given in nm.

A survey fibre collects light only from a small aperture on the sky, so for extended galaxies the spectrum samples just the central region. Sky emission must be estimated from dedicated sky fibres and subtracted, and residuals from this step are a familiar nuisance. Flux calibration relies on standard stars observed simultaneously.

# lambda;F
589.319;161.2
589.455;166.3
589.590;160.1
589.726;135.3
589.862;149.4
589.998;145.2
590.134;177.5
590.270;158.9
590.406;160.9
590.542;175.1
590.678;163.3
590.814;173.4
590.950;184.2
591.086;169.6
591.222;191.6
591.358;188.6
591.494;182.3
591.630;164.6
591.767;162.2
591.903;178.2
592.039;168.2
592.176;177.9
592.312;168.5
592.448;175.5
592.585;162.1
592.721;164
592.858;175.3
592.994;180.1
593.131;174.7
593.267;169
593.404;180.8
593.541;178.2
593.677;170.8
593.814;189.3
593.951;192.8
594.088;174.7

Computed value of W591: 183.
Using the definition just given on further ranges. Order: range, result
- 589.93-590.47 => 161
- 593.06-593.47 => 175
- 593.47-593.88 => 179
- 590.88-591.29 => 182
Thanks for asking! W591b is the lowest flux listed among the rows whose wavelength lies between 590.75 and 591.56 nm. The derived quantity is 169.6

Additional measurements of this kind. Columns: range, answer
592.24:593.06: 162.1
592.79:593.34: 169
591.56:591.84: 162.2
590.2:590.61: 158.9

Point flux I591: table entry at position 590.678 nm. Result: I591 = 163.3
